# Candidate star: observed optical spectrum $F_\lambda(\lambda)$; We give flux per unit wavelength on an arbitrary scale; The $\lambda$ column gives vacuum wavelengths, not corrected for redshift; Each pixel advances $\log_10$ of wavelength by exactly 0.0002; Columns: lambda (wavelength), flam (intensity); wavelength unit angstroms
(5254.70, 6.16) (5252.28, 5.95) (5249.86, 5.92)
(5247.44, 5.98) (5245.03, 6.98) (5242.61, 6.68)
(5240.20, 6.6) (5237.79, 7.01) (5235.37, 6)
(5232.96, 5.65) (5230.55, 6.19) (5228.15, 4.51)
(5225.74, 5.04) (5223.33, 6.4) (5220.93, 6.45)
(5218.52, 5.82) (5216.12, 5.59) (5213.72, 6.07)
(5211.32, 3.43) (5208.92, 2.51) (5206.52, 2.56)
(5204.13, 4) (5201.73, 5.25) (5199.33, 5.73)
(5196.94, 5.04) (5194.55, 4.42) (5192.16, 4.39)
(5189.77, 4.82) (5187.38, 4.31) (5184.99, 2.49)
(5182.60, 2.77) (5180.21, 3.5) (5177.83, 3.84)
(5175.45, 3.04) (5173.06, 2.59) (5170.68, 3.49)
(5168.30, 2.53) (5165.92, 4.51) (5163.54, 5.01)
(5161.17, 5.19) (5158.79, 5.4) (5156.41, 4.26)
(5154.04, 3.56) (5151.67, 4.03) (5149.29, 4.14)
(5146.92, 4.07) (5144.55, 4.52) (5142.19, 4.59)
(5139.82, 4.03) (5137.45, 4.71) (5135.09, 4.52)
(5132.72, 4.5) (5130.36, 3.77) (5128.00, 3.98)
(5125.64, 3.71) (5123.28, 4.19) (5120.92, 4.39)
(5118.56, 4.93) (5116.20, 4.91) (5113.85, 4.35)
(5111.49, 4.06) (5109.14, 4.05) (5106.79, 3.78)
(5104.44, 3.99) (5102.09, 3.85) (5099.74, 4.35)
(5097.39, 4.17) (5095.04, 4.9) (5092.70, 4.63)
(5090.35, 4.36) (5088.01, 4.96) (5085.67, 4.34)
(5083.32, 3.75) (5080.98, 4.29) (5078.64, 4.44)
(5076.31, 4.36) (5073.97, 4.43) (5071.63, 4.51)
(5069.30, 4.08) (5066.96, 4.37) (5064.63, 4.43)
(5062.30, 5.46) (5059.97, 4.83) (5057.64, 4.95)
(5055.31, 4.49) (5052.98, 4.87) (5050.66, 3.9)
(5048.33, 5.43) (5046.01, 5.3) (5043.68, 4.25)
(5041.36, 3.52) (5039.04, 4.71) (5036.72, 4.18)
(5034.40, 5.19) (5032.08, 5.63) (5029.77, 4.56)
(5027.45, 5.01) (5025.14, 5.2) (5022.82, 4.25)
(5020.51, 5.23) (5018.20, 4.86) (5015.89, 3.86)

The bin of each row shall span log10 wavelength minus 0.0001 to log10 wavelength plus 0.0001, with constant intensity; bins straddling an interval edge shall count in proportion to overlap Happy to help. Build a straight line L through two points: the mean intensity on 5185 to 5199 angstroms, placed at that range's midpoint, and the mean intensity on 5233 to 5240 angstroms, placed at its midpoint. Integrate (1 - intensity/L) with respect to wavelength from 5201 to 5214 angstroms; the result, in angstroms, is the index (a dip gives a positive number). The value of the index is 3.4 angstroms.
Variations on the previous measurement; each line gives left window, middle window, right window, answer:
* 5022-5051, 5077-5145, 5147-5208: 0.7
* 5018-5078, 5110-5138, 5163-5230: 1.0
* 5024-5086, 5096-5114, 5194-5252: 2.9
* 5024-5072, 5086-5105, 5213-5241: 2.3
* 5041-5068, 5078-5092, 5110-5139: 0.5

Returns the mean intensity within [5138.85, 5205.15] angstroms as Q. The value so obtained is 4.13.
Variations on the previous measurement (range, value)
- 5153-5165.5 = 4.69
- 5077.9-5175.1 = 4.23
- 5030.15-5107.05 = 4.51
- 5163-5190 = 3.5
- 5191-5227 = 4.85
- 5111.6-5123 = 4.55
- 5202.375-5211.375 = 3.22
